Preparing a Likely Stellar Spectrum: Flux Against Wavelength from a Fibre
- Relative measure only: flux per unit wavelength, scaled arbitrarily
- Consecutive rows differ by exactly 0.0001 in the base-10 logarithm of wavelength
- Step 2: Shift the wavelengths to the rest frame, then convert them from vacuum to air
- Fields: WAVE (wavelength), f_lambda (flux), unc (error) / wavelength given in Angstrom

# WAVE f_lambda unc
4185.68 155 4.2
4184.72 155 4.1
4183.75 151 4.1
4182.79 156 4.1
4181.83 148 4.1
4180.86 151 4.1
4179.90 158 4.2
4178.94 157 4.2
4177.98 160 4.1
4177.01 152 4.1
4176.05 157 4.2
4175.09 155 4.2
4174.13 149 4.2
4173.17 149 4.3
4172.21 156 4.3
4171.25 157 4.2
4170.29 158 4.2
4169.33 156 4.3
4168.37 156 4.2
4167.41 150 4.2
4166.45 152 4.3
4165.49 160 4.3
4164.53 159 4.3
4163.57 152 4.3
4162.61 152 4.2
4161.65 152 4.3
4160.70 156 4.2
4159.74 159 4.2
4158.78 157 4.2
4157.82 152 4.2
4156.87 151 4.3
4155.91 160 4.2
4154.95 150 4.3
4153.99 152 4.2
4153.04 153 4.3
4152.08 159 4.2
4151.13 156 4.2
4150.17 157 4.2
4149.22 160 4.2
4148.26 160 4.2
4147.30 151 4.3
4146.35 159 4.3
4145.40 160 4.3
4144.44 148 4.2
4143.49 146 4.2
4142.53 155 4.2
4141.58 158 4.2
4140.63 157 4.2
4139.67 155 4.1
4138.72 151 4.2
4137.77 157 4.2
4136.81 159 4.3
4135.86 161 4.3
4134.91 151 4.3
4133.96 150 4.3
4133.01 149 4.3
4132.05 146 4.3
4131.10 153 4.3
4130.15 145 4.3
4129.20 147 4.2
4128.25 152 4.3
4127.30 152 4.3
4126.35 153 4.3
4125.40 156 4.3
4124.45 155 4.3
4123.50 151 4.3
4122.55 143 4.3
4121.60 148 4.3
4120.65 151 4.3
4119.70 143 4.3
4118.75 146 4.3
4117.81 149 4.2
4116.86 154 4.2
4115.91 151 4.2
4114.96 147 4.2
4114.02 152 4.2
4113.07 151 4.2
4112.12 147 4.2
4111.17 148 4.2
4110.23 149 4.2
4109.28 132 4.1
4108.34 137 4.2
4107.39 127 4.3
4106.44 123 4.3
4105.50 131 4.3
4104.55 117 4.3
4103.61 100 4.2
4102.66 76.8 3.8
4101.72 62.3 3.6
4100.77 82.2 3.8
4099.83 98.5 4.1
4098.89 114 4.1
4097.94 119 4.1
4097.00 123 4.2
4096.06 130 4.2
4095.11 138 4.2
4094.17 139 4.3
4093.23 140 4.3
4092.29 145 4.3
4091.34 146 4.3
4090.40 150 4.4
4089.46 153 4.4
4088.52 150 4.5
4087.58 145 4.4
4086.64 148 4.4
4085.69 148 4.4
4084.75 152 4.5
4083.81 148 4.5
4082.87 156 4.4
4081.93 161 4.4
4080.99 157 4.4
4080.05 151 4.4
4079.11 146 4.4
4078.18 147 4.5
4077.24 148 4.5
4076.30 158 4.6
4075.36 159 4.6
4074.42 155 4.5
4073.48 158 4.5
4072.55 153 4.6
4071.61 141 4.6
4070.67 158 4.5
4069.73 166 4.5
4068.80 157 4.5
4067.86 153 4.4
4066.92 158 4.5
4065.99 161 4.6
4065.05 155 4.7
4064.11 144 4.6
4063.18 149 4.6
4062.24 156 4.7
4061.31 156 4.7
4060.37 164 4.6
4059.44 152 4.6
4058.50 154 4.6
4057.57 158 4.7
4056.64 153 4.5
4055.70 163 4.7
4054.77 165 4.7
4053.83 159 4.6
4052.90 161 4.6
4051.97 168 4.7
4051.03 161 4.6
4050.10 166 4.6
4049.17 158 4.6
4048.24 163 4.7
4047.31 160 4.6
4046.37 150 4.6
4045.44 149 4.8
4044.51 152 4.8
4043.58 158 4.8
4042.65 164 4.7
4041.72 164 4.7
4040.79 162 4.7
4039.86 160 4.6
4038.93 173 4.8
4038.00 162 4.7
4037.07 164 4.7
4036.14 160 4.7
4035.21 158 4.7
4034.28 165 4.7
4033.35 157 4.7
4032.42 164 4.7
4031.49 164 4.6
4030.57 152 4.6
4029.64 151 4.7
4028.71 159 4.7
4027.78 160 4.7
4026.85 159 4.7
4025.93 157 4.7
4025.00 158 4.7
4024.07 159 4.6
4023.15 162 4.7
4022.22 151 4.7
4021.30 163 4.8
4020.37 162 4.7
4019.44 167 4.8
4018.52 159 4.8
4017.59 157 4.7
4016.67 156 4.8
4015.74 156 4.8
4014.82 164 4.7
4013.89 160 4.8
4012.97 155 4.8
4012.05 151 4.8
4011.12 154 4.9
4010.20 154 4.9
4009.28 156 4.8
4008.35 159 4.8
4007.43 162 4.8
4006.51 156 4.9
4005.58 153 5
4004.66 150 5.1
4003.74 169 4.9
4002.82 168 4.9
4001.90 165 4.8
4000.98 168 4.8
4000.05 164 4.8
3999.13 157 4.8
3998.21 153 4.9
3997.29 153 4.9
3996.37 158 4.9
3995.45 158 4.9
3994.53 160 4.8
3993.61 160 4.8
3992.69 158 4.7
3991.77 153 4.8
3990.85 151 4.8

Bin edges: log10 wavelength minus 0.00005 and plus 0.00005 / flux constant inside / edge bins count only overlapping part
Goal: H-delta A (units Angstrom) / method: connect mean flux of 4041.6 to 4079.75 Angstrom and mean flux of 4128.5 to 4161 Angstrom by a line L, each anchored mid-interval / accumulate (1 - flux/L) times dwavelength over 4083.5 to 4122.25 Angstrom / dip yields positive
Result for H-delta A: 5.2 Angstrom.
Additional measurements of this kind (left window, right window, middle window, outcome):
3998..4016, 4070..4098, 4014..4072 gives -1.9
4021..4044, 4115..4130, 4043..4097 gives 0.9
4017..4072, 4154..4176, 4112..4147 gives 0.9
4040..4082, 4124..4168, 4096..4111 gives 4.0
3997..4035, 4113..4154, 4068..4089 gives 0.4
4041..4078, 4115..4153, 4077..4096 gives 0.9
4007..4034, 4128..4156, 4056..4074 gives 0.2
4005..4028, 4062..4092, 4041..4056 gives -0.5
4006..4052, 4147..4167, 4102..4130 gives 2.8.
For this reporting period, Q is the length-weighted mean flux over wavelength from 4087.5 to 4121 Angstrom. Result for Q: 132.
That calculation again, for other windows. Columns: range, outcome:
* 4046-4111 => 145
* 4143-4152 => 155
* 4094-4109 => 113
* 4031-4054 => 161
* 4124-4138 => 152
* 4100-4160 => 145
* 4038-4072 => 158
